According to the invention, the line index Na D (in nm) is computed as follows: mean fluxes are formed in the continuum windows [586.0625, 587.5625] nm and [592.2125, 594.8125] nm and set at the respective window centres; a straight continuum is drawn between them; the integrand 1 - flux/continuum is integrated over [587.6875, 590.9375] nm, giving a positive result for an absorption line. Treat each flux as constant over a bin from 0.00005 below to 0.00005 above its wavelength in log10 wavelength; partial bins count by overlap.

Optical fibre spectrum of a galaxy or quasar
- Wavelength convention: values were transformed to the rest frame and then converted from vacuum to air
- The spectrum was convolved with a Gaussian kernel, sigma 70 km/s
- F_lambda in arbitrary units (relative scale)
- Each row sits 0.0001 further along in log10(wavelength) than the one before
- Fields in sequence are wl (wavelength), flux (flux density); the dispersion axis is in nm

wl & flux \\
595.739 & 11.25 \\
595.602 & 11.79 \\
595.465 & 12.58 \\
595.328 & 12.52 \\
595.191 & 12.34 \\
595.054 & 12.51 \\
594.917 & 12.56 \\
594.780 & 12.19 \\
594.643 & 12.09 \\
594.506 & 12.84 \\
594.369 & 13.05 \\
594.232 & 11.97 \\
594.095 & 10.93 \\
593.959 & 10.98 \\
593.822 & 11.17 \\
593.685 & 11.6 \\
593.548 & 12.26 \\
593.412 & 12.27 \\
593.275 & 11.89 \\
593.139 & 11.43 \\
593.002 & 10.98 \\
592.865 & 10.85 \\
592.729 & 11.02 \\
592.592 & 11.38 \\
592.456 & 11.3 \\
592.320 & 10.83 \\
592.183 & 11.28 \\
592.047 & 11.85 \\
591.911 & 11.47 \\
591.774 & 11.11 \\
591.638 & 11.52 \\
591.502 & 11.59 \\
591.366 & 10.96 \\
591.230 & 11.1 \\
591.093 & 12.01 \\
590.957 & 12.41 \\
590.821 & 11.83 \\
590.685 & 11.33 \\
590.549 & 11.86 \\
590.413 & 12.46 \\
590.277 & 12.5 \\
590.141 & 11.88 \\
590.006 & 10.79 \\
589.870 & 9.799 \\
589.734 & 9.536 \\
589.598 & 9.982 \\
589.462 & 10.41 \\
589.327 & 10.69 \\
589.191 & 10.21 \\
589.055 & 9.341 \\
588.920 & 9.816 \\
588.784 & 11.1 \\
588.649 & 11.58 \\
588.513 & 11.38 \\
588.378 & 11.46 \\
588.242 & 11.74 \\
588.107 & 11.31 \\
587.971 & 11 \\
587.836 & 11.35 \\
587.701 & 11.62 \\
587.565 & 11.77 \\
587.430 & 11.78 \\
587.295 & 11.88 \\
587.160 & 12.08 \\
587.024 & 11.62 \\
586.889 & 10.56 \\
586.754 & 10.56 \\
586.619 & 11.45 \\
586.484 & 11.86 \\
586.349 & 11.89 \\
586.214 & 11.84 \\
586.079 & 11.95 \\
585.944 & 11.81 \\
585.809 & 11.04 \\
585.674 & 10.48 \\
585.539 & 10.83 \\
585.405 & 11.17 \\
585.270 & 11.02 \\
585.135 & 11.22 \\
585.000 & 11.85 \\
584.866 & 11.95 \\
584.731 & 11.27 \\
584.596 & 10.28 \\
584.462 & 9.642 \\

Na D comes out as 0.15 nm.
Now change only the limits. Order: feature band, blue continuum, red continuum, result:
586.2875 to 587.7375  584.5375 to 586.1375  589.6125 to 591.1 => -0.03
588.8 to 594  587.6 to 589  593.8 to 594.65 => 0.17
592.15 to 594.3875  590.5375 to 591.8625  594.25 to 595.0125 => 0.12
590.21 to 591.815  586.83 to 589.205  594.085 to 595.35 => 0.00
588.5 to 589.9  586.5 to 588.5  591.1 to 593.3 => 0.13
